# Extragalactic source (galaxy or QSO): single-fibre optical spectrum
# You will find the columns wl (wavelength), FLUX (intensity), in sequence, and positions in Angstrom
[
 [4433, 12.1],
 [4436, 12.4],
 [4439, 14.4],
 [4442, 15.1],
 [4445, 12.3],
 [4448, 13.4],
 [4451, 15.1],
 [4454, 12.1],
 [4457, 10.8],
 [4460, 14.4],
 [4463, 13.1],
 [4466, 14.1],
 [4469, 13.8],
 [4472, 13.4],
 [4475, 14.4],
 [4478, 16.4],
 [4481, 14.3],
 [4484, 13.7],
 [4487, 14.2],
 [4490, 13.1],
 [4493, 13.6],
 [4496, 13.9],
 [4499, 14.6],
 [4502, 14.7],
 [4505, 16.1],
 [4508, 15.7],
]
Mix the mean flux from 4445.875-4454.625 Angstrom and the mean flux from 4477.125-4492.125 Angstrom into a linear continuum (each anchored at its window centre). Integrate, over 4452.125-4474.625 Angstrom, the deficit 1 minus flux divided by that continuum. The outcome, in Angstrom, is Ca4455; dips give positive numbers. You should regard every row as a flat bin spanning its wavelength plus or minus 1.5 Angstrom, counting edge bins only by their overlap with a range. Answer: 1.0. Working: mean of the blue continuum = 13.6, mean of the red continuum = 14.2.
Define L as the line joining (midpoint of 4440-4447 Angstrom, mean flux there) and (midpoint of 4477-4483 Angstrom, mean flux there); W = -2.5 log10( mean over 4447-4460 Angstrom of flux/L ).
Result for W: 0.088 mag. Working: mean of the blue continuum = 13.7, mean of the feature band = 13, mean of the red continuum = 15.1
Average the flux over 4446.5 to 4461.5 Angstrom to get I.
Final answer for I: 13.2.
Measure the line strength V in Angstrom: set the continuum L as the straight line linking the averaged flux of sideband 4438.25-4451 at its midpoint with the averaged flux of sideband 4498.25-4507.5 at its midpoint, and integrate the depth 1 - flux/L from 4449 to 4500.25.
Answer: 2.7 Angstrom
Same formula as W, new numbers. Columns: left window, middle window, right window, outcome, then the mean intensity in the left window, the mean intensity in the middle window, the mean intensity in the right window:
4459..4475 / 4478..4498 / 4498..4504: 0.03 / 13.8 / 14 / 14.8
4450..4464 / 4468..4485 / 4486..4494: -0.08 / 13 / 14.4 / 13.6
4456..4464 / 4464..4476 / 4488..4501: -0.06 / 12.9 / 13.9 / 13.9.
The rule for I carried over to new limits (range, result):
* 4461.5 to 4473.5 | 13.6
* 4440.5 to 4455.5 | 13.6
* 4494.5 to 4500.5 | 14.2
